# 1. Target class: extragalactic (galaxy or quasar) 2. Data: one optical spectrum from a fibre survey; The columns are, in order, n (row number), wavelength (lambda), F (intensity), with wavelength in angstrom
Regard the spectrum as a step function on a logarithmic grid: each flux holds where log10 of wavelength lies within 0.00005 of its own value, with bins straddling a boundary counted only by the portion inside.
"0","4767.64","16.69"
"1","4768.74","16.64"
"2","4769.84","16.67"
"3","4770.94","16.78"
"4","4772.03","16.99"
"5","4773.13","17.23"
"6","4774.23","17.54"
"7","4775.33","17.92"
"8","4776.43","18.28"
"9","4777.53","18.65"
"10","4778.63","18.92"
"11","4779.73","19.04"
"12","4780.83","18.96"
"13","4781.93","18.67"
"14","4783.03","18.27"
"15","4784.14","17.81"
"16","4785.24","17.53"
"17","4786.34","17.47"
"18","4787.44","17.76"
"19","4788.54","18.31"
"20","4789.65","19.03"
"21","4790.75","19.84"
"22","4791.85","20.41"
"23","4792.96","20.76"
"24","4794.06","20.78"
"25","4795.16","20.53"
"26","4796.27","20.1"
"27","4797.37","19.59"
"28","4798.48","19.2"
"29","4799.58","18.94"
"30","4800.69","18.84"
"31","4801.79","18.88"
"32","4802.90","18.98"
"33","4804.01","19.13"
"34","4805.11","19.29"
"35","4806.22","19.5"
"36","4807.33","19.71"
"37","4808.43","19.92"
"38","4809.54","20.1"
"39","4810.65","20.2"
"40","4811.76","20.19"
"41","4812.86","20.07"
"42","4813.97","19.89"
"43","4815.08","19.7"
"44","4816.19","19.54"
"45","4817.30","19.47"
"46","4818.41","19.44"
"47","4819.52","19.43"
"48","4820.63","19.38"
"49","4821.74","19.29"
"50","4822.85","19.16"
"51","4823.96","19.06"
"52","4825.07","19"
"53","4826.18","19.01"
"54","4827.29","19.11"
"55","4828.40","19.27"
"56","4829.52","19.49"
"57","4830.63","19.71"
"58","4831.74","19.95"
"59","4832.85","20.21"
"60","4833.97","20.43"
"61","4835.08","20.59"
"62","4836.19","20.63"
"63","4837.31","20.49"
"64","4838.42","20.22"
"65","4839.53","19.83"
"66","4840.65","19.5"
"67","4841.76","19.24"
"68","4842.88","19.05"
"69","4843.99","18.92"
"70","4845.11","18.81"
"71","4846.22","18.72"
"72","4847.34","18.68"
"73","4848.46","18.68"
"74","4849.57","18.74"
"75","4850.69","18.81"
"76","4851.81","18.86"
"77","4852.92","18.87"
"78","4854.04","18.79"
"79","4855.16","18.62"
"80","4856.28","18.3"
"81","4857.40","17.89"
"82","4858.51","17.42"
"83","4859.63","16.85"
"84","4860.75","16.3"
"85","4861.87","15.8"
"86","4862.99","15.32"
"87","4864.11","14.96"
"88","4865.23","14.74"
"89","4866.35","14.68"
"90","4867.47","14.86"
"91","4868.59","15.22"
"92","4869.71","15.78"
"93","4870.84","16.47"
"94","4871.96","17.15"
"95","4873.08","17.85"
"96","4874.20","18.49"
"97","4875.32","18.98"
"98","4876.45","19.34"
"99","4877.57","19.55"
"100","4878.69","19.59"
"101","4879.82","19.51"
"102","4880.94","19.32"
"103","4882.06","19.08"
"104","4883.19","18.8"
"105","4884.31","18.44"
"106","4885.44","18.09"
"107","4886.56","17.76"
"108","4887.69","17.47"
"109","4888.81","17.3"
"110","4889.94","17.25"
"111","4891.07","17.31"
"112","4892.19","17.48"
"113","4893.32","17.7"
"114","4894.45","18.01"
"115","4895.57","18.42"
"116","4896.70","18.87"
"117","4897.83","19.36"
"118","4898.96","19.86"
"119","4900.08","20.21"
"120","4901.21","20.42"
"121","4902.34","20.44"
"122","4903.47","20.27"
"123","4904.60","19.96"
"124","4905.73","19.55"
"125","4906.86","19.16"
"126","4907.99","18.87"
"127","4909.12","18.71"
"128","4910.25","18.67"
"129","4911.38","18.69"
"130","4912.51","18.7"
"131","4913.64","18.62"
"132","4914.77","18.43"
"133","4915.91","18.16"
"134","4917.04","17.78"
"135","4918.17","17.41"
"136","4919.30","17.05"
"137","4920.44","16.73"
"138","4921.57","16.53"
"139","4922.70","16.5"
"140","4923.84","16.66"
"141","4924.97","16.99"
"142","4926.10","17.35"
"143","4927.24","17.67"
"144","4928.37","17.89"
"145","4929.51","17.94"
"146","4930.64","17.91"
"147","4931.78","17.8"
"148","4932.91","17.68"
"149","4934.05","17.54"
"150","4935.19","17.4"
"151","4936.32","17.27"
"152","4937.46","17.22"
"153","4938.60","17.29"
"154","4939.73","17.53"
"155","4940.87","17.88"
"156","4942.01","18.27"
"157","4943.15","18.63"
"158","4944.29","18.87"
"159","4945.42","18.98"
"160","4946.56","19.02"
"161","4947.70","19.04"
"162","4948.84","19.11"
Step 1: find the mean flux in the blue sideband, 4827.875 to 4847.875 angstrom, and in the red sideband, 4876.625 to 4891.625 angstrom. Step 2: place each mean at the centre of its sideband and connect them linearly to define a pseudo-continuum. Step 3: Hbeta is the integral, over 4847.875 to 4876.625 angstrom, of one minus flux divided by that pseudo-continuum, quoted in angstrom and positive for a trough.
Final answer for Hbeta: 2.8 angstrom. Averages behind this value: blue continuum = 19.7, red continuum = 18.4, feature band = 17.2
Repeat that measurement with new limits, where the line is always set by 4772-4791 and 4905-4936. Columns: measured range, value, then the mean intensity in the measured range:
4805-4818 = -1.2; 19.8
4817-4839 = -1.9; 19.7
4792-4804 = -1.0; 19.6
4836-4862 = -0.9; 18.7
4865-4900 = 0.2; 17.9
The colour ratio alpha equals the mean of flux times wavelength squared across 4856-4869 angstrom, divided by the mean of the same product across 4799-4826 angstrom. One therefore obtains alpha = 0.84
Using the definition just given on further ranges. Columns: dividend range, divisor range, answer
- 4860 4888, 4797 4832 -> 0.91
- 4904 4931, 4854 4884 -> 1.06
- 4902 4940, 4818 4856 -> 0.96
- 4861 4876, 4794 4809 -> 0.85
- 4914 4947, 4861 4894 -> 1.04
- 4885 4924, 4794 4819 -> 0.97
